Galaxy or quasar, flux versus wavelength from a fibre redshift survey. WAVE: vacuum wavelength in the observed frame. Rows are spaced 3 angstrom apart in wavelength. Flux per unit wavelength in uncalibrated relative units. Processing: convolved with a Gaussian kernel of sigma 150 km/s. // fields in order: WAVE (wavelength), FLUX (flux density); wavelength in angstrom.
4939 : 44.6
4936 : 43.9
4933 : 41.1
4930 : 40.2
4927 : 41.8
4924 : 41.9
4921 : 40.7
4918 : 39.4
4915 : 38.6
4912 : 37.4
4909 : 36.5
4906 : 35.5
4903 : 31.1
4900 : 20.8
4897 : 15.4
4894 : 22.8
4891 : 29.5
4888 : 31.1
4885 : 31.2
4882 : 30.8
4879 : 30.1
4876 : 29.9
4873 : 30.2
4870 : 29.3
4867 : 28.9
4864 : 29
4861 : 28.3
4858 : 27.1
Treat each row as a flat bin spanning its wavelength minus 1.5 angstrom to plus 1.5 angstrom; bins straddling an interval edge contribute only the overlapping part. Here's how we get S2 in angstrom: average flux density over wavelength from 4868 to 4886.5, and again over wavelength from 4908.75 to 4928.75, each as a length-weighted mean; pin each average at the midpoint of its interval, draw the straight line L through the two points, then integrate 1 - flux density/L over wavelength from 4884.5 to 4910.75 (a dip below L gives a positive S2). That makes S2 5.0 angstrom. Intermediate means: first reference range 30.2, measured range 28.2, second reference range 39.7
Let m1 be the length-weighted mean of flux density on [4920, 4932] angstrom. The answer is 41.2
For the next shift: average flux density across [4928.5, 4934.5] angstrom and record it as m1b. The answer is 40.7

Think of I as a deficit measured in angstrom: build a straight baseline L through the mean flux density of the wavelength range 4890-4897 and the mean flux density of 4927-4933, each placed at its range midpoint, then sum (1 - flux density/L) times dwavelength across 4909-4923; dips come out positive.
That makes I -1.9 angstrom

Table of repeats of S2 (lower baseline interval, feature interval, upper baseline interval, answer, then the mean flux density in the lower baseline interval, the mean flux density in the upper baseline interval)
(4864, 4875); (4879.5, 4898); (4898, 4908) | 1.1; 29.4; 28.8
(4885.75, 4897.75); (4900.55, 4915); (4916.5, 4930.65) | -0.5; 25.7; 40.8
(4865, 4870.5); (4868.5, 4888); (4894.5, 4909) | -1.4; 29.1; 26.6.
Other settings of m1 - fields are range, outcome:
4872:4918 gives 30.4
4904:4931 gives 38.9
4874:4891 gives 30.5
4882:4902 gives 25.7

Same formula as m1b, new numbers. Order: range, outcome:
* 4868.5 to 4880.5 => 29.9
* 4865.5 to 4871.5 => 29.1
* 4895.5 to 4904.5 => 22.4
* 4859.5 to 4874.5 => 29.1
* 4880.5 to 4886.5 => 31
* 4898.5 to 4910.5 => 31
